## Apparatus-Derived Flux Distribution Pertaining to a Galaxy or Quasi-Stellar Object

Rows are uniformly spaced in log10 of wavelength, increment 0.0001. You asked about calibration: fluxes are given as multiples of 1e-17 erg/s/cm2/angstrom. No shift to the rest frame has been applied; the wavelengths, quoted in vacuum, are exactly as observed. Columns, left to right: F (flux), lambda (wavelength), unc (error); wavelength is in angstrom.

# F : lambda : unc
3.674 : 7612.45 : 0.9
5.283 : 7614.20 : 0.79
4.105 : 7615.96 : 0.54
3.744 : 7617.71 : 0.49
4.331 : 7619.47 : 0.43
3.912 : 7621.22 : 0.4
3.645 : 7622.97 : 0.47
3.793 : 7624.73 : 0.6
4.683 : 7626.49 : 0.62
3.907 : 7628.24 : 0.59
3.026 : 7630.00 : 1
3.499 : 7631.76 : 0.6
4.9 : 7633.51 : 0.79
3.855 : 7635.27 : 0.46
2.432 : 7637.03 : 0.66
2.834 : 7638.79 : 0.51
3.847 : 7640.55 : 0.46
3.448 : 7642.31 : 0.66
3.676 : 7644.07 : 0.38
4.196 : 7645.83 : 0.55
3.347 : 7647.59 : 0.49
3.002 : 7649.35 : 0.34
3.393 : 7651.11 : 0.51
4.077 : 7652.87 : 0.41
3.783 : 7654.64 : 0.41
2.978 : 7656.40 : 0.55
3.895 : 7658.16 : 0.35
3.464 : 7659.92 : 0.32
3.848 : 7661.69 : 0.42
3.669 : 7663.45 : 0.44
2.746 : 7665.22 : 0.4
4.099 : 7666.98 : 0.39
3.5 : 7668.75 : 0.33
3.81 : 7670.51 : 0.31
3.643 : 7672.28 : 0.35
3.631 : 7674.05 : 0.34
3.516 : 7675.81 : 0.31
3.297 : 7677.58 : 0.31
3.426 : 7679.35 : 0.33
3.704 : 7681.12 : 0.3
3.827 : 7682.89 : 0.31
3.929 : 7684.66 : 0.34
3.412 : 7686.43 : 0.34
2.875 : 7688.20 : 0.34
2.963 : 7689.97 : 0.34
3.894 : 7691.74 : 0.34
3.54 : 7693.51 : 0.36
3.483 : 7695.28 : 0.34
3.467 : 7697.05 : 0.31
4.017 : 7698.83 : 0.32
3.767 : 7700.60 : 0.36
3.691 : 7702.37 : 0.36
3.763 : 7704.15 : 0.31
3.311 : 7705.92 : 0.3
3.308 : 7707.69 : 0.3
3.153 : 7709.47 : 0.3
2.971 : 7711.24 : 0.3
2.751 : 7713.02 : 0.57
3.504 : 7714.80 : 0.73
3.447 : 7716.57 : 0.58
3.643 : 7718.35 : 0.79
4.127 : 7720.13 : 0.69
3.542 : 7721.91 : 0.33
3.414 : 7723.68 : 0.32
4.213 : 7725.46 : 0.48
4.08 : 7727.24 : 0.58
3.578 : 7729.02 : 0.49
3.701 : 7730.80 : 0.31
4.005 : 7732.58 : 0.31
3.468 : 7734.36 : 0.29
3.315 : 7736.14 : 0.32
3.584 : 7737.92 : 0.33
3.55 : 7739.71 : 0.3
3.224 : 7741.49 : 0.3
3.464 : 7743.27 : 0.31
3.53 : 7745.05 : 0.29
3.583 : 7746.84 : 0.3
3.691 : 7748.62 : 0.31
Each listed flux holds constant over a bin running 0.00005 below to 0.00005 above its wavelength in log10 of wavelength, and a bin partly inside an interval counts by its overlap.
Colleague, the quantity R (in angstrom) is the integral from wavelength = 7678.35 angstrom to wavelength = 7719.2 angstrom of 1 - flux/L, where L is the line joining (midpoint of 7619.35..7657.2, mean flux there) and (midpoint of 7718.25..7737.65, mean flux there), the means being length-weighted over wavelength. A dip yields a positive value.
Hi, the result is 2.6 angstrom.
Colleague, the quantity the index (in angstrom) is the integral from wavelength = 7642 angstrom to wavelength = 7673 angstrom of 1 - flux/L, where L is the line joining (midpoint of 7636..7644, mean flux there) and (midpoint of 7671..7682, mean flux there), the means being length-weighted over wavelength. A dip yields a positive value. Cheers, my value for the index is -2.1 angstrom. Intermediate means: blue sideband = 3.21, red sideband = 3.54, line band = 3.59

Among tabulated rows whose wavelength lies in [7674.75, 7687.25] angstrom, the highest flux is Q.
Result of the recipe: 3.929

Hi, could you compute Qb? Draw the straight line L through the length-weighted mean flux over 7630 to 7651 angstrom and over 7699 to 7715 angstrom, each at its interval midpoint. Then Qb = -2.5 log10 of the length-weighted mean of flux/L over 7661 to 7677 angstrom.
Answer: -0.042 mag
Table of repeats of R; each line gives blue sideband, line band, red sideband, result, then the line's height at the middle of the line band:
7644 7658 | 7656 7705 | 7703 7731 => -0.30 angstrom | 3.55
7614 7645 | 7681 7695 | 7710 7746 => 0.56 angstrom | 3.65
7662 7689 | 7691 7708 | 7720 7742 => -0.15 angstrom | 3.6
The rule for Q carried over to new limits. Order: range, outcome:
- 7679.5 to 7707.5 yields 4.017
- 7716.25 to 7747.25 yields 4.213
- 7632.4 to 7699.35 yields 4.9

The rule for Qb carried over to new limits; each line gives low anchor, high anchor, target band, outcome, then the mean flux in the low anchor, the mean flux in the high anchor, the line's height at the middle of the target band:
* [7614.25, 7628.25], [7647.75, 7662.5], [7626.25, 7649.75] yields 0.07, 4.1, 3.54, 3.82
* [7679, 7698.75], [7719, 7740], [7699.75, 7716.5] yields 0.08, 3.52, 3.72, 3.62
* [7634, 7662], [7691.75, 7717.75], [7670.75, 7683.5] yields -0.03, 3.52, 3.46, 3.49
